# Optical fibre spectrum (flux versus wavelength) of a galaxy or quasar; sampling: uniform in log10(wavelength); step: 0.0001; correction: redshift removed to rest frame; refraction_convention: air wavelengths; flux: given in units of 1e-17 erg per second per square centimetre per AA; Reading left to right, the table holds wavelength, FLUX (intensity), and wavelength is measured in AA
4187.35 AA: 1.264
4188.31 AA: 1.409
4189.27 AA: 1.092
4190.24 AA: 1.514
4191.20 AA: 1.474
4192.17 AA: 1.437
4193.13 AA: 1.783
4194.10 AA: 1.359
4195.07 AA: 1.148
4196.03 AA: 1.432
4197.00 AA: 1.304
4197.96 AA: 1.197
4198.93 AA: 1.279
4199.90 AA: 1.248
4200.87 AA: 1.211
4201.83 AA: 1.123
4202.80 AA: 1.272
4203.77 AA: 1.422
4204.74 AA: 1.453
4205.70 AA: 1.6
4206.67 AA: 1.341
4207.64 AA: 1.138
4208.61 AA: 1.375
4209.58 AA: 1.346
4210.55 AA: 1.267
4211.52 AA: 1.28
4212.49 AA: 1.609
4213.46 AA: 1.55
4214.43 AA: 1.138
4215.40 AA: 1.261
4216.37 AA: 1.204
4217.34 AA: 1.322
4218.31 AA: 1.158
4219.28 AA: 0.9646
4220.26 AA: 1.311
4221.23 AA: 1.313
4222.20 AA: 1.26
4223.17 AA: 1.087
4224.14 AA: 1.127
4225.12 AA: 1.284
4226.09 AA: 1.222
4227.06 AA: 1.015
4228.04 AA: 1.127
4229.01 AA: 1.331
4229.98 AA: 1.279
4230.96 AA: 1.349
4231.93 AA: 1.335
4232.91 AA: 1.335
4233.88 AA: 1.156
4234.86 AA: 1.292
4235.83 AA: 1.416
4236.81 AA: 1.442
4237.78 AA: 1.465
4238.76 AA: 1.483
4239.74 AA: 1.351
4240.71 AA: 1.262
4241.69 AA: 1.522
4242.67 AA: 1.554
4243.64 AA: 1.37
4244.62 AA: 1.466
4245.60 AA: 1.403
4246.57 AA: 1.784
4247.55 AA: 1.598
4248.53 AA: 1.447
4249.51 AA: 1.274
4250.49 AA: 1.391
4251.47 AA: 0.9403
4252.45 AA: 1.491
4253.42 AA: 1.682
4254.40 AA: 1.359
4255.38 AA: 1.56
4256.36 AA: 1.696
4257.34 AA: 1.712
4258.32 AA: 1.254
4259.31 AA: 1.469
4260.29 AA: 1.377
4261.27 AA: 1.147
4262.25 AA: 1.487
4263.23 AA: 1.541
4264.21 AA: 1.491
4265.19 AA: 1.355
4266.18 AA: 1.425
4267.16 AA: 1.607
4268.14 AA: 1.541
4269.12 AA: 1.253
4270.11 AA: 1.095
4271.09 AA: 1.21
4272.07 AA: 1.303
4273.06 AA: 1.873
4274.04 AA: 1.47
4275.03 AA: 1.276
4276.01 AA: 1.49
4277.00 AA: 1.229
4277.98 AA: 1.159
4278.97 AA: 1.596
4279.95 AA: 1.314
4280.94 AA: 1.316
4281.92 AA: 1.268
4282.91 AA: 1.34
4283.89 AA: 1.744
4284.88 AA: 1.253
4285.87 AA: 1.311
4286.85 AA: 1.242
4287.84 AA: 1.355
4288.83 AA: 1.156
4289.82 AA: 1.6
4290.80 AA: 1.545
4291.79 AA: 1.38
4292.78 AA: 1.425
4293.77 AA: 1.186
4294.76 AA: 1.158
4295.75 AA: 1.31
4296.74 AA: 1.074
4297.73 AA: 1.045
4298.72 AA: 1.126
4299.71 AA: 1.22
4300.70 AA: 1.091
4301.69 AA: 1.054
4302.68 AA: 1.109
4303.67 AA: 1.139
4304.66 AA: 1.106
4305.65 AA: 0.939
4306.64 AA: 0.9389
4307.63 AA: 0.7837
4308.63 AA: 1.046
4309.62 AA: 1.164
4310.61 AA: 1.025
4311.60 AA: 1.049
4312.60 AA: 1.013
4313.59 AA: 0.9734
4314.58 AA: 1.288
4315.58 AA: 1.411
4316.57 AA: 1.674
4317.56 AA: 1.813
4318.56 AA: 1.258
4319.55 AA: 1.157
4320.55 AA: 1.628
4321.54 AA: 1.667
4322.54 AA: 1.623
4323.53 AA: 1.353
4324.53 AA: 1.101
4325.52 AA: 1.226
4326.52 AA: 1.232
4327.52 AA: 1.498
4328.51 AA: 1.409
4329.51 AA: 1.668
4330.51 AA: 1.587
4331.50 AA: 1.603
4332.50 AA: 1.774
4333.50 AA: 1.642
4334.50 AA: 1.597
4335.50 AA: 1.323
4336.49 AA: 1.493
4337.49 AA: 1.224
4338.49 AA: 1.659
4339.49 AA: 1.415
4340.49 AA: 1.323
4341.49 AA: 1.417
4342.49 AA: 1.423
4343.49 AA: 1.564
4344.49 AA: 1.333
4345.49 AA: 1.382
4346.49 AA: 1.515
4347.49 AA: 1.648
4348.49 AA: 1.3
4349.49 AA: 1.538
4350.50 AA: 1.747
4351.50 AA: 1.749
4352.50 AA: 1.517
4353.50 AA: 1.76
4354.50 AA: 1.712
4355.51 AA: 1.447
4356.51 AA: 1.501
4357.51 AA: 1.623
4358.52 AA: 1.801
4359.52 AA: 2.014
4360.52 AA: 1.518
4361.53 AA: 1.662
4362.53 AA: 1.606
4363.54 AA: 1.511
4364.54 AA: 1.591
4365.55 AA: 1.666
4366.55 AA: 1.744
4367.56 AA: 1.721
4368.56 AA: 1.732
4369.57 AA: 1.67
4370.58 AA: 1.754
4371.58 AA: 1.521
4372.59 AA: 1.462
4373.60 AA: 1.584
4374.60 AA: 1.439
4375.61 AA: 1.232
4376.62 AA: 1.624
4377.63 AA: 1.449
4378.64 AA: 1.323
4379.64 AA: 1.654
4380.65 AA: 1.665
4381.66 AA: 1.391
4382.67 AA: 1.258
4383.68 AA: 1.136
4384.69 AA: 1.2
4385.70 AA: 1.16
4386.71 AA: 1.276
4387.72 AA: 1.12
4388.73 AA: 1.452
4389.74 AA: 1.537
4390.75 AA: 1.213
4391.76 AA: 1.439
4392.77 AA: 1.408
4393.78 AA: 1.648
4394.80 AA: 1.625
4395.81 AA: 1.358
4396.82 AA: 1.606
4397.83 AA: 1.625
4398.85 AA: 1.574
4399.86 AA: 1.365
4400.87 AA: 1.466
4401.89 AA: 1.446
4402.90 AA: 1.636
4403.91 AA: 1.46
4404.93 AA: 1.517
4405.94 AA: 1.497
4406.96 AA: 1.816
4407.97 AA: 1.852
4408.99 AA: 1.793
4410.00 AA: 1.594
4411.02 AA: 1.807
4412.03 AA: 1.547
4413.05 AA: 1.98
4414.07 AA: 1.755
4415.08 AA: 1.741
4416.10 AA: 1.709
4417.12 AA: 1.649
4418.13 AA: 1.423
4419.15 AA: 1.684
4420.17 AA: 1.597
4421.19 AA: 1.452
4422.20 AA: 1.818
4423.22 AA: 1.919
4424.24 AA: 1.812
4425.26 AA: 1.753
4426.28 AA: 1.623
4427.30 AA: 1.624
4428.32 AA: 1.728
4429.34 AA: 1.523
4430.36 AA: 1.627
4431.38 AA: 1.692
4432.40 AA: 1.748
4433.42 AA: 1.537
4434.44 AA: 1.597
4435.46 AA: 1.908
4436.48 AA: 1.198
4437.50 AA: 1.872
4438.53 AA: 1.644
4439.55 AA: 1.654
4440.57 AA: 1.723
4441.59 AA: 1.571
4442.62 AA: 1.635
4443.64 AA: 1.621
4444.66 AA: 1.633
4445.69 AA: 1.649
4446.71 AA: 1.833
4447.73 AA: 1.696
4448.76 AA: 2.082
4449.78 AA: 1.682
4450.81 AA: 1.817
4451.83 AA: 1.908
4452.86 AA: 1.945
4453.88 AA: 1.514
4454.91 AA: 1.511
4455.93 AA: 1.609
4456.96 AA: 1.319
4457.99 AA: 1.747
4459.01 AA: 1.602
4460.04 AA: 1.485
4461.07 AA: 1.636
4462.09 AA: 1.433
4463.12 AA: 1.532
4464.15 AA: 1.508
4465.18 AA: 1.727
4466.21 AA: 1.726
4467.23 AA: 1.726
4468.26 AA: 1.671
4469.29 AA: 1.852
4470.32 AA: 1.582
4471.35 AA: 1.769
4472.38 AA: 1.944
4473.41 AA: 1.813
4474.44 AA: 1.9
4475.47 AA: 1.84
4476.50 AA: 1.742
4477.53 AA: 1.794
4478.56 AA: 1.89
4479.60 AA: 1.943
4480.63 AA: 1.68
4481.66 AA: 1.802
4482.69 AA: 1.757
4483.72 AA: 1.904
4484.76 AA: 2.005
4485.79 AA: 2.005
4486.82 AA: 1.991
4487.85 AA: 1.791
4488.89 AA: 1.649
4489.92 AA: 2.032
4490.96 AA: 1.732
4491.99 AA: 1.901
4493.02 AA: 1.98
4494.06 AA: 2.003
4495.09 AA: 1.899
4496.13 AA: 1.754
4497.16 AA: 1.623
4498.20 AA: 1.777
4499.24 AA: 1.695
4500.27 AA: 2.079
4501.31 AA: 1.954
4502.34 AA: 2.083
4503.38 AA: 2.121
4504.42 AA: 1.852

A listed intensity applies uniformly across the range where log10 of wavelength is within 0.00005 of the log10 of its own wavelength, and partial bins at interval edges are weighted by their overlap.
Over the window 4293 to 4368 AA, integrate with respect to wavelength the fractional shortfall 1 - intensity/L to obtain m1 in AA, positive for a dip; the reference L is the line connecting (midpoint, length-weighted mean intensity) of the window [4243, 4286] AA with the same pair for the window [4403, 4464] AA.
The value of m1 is 5.7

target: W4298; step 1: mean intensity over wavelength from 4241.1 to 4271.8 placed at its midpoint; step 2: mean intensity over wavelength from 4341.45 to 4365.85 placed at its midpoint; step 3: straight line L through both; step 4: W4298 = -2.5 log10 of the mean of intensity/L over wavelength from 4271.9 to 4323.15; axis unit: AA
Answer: 0.17 mag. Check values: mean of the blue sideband 1.43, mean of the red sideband 1.58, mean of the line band 1.28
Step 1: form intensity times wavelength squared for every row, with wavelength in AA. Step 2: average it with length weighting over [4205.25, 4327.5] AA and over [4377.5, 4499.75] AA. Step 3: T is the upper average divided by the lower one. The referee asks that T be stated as 1.36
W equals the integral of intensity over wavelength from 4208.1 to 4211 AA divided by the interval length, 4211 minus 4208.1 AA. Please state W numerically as 1.33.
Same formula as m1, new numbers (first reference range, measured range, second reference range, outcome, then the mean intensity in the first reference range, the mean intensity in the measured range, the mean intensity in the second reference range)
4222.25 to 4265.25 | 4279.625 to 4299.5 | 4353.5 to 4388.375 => 1.7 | 1.38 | 1.31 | 1.53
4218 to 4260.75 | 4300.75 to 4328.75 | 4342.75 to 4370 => 5.3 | 1.36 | 1.24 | 1.61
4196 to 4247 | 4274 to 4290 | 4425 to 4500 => 0.8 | 1.32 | 1.35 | 1.73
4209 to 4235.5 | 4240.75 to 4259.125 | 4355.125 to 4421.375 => -2.3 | 1.26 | 1.47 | 1.55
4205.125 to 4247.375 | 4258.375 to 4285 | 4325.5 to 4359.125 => 0.2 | 1.33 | 1.39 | 1.52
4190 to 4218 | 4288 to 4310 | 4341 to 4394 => 4.2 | 1.35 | 1.17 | 1.52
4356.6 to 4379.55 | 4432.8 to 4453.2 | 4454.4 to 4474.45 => -0.9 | 1.6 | 1.71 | 1.65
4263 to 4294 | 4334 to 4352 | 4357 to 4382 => 0.7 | 1.39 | 1.48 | 1.6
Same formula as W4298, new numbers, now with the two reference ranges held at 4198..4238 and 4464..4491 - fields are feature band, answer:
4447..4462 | 0.054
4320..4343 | 0.030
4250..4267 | -0.055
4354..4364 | -0.047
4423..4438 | 0.028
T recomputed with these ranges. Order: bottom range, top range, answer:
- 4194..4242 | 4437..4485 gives 1.49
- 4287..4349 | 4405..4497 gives 1.38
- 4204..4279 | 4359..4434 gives 1.24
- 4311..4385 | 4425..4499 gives 1.22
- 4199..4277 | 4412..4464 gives 1.34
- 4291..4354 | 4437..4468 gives 1.31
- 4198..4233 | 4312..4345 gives 1.19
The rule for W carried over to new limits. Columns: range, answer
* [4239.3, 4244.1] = 1.41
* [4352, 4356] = 1.61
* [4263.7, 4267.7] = 1.47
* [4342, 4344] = 1.49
